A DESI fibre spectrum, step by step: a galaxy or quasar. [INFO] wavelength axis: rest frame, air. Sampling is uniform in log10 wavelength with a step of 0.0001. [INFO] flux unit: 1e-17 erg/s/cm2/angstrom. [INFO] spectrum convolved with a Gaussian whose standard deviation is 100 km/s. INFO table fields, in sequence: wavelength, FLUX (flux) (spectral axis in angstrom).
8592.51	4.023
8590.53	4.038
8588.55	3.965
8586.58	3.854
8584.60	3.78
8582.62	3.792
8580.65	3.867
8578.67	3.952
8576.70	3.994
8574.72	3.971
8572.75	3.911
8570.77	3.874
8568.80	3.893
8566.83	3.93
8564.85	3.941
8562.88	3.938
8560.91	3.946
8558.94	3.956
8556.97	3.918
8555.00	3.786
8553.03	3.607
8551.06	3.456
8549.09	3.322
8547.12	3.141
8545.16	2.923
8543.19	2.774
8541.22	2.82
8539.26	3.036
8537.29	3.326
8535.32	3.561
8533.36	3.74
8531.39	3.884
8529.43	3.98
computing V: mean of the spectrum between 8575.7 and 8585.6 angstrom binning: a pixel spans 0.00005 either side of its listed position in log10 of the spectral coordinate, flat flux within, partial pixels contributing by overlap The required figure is 3.87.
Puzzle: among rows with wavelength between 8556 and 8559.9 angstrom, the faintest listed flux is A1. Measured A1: 3.918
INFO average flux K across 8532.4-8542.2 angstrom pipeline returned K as 3.3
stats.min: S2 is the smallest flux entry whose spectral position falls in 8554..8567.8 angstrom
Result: 3.786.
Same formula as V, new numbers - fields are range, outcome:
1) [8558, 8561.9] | 3.95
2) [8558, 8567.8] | 3.94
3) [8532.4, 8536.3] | 3.65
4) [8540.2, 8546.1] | 2.84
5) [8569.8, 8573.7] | 3.89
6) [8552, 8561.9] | 3.84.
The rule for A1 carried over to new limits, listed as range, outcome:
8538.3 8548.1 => 2.774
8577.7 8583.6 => 3.792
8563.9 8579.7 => 3.874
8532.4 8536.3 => 3.561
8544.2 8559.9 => 2.923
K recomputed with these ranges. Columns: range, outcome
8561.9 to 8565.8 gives 3.94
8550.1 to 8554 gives 3.53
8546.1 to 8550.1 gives 3.23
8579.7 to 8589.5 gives 3.85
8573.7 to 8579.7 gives 3.97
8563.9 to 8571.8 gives 3.91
